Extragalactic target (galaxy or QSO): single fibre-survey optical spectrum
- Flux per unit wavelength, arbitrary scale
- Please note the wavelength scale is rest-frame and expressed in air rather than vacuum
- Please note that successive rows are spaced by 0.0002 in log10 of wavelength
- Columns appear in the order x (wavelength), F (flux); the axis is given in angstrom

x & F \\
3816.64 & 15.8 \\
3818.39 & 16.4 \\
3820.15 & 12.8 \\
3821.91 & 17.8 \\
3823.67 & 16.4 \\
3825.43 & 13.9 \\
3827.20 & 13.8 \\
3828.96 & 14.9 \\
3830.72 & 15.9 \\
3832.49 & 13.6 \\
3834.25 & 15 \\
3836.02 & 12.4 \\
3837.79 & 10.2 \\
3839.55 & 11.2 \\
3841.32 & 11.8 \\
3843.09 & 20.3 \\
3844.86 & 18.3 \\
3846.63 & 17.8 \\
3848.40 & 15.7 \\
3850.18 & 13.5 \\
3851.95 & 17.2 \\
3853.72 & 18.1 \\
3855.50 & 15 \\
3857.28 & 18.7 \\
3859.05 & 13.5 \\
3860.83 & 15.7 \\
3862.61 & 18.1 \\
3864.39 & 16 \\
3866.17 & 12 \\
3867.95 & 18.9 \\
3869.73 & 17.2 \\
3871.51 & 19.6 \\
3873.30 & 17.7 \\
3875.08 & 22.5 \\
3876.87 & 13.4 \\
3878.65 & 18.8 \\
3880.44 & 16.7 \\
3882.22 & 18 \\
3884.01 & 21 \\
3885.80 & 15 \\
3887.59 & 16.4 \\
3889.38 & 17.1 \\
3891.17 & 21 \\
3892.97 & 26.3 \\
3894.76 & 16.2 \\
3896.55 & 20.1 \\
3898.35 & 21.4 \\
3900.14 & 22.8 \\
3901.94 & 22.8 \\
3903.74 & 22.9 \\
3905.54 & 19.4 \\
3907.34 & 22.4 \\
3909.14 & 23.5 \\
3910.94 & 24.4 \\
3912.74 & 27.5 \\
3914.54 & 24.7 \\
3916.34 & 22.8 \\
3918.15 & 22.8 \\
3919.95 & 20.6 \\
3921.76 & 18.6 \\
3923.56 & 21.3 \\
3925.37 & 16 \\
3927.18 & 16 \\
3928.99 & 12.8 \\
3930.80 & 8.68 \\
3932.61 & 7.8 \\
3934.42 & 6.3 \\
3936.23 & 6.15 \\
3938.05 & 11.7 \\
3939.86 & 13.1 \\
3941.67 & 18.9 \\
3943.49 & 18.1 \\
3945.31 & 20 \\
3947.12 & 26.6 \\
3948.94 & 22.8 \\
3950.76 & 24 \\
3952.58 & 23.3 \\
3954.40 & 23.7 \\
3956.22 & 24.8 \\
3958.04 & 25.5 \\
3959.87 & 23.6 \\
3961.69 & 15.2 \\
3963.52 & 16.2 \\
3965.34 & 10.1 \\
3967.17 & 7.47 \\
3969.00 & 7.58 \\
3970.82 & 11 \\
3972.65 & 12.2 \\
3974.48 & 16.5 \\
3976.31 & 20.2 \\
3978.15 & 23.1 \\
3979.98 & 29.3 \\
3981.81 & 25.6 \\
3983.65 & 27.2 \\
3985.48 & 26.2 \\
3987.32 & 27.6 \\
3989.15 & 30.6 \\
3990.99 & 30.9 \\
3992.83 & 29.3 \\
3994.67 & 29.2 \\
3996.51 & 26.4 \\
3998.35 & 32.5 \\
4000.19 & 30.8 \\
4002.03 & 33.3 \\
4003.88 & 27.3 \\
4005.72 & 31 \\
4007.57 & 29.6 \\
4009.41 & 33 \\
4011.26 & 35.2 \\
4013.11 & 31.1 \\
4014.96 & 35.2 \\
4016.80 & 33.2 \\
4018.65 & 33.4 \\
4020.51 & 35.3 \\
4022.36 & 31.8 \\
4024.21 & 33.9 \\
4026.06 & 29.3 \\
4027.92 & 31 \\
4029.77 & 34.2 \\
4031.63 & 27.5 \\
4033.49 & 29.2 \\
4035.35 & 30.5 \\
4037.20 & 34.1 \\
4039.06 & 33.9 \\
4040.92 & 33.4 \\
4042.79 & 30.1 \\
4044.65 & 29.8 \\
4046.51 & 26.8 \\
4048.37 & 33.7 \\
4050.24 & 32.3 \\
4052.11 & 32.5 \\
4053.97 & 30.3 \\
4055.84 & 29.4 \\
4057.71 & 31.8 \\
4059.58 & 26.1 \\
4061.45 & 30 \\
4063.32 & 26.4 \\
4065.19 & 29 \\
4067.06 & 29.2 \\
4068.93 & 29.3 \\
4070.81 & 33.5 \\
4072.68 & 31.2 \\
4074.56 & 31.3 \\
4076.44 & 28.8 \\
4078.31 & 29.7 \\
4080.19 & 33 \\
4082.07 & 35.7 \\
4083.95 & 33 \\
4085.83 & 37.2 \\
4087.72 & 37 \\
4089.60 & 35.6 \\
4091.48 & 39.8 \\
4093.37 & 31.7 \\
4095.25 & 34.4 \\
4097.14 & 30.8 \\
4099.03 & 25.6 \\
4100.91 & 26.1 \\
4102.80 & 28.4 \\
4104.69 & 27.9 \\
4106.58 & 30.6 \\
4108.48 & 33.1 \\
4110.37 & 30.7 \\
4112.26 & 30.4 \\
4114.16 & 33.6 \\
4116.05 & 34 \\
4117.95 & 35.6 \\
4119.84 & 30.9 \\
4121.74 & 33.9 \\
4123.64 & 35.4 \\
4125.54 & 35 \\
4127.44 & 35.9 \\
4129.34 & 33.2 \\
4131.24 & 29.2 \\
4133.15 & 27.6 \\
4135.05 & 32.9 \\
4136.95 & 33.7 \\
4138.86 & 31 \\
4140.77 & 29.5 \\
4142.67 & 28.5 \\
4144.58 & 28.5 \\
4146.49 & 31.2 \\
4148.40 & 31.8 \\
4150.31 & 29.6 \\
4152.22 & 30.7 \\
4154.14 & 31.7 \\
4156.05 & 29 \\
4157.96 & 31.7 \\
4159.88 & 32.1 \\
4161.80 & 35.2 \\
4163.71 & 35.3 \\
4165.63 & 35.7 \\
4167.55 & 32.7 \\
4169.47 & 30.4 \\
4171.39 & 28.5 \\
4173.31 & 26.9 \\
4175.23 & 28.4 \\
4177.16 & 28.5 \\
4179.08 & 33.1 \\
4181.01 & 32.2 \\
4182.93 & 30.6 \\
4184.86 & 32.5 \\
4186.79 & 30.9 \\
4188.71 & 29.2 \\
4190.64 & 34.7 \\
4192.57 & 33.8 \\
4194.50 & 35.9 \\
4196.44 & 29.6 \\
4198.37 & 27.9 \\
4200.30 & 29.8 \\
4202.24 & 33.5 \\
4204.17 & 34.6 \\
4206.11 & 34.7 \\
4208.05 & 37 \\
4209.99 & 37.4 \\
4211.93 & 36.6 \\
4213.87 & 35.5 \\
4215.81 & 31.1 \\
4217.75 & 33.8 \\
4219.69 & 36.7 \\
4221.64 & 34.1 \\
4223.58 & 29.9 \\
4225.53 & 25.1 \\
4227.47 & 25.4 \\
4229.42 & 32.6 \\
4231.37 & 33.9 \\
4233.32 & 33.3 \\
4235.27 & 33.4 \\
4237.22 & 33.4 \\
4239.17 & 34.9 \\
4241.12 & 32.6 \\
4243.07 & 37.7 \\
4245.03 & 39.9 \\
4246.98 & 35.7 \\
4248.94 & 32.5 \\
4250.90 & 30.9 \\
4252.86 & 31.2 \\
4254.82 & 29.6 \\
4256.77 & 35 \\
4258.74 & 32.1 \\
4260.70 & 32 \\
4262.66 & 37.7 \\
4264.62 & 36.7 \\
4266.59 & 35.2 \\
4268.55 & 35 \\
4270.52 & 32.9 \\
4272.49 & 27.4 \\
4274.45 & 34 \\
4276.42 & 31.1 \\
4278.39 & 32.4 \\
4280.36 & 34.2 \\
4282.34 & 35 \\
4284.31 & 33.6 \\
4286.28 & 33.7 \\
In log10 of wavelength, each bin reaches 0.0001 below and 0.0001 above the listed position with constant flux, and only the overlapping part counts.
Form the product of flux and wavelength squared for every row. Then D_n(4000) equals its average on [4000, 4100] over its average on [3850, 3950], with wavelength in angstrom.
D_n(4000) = 1.88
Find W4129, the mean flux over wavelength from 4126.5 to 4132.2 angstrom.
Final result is 32.7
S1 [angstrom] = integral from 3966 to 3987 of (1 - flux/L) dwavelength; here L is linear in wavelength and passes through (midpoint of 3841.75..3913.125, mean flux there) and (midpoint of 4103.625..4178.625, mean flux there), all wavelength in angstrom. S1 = 4.2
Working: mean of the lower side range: 18.7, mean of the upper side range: 31.6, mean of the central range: 18.9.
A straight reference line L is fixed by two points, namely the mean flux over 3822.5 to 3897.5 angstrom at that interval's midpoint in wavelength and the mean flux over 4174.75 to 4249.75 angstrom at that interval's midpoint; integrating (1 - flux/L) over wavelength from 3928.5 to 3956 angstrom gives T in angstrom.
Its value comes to 5.3 angstrom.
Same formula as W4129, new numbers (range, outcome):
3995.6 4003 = 30.7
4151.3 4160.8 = 31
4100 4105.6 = 27.5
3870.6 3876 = 19.9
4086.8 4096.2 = 35.7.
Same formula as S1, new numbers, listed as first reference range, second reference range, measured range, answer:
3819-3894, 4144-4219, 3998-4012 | -4.7 angstrom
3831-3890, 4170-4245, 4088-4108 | -2.9 angstrom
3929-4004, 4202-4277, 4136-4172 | -2.4 angstrom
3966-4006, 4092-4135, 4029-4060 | -3.8 angstrom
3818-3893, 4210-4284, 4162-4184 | -0.9 angstrom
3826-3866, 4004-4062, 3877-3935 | 3.3 angstrom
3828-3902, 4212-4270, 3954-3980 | 5.1 angstrom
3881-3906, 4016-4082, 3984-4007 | -1.9 angstrom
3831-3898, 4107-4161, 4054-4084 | -2.3 angstrom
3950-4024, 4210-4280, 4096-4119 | -1.1 angstrom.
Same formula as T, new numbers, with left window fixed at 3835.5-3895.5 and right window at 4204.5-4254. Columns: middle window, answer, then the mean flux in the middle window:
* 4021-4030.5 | -3.1 angstrom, 32.2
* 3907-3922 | -3.3 angstrom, 23.3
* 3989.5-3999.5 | -3.1 angstrom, 29.7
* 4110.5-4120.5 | -1.6 angstrom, 32.8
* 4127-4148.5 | -1.2 angstrom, 30.9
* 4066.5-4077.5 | -1.8 angstrom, 30.6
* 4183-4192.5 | -0.1 angstrom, 31.9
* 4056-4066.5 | -1.2 angstrom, 28.7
